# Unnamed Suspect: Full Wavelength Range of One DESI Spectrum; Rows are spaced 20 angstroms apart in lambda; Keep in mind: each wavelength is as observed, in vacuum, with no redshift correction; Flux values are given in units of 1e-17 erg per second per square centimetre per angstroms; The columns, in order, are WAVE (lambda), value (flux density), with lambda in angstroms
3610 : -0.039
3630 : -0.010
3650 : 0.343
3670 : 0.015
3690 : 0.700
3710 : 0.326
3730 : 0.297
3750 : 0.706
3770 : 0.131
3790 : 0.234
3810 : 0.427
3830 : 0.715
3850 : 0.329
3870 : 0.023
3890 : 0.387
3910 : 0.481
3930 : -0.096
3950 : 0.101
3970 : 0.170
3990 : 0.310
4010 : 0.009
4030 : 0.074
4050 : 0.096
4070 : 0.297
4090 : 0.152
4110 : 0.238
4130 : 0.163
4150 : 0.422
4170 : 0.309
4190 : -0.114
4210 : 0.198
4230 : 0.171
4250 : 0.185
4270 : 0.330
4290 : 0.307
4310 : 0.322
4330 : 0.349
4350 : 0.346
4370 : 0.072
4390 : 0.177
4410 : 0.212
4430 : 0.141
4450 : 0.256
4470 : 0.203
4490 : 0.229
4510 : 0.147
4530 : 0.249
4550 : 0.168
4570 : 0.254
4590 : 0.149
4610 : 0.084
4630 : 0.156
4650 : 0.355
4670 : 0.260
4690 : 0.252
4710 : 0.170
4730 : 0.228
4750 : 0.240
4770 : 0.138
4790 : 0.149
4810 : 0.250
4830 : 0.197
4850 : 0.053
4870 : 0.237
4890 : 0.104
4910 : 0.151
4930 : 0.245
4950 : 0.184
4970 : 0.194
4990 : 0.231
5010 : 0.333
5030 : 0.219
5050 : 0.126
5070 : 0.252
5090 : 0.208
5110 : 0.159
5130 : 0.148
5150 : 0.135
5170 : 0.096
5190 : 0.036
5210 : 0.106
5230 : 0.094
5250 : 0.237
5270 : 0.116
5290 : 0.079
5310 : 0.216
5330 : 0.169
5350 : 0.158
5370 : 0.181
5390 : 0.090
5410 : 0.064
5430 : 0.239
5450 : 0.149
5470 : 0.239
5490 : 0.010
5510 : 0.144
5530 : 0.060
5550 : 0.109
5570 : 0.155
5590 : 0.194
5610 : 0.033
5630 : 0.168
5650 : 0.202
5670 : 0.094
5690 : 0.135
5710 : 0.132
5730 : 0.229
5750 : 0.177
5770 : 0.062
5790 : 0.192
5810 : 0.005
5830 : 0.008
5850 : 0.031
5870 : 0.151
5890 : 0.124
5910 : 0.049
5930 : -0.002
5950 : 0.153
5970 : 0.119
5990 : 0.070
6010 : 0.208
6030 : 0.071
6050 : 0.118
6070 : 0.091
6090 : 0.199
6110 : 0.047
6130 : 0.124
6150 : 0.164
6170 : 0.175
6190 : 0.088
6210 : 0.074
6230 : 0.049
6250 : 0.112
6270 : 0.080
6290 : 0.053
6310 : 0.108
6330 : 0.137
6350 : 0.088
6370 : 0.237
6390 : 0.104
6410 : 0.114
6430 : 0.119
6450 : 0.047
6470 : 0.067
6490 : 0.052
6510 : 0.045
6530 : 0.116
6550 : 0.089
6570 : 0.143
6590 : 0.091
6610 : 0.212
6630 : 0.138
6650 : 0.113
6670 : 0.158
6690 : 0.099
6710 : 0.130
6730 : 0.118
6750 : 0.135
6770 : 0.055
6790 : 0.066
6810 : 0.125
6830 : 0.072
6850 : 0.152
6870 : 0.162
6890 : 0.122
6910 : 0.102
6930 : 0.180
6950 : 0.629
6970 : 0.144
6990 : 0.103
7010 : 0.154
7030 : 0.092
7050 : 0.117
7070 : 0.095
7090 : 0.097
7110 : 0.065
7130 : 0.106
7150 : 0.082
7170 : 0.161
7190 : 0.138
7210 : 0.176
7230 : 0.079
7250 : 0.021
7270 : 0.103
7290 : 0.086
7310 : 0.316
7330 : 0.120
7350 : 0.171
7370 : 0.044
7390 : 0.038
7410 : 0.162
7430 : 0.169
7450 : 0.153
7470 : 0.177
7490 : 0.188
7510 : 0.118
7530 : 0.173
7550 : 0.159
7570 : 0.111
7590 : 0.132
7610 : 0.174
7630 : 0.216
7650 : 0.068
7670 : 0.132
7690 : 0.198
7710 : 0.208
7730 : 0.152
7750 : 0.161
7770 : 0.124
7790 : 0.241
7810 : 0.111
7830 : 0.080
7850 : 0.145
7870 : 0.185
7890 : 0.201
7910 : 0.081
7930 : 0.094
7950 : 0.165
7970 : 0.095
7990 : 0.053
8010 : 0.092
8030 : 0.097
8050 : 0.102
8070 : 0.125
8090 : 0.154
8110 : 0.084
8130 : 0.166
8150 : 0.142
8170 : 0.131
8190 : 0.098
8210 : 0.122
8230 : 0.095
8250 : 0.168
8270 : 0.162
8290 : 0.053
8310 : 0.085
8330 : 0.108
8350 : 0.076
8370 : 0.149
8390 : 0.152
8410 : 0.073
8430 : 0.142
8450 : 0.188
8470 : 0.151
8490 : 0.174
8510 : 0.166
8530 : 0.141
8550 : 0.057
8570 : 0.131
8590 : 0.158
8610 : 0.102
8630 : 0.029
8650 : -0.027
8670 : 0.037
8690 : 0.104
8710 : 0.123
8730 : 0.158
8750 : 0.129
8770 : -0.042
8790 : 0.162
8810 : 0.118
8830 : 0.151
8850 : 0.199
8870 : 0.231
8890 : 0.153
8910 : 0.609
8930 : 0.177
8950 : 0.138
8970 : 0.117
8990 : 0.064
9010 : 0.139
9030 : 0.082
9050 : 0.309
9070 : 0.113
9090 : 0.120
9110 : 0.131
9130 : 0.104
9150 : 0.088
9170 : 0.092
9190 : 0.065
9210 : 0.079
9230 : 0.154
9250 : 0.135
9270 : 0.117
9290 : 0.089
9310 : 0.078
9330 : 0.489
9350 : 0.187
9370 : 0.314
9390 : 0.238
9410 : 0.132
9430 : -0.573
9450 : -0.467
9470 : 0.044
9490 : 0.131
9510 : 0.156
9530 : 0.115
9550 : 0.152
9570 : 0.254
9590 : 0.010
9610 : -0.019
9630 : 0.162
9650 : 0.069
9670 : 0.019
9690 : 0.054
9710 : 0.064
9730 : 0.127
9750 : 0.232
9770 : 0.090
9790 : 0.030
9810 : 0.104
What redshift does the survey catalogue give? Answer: 0.86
